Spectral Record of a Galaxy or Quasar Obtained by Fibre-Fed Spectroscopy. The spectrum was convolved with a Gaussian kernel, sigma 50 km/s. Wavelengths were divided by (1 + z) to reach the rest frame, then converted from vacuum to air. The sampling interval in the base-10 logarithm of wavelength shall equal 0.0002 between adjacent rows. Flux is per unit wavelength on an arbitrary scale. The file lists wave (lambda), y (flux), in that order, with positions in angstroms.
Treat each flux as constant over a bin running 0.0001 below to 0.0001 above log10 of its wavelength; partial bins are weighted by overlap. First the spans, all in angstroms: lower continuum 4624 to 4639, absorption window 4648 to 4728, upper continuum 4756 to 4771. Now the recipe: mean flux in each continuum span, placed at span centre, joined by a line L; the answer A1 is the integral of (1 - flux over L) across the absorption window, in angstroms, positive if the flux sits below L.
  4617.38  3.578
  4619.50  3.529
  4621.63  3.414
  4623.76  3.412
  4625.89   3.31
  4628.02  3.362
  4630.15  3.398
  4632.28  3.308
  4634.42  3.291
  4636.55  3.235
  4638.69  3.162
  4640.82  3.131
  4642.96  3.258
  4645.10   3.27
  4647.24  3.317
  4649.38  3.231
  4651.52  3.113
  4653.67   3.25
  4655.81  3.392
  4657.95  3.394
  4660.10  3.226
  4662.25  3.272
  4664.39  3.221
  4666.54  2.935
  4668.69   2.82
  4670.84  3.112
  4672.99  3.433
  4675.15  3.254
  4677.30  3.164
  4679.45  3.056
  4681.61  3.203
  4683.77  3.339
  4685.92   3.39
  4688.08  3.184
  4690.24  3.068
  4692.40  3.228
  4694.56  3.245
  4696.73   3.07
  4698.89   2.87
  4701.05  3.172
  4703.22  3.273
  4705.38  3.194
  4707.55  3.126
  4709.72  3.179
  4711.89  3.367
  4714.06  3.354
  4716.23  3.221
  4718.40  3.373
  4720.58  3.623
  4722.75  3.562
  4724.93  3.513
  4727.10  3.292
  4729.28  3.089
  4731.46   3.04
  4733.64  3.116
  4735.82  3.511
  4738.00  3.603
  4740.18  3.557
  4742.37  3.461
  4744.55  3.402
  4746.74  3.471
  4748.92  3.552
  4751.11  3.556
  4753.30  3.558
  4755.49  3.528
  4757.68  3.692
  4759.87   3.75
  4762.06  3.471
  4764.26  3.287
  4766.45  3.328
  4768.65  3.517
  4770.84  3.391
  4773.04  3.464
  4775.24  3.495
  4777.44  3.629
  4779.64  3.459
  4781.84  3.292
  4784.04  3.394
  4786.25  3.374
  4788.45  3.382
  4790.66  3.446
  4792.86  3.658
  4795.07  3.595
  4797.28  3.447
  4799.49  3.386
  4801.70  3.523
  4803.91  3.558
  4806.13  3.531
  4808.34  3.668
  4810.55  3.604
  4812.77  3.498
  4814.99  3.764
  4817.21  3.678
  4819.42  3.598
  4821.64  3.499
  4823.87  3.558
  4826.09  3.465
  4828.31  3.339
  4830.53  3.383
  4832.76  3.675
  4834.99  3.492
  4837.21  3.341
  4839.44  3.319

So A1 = 3.6 angstroms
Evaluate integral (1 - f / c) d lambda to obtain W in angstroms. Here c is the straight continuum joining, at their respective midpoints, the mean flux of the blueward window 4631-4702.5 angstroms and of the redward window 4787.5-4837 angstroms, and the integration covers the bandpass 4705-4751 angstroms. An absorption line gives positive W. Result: -0.4 angstroms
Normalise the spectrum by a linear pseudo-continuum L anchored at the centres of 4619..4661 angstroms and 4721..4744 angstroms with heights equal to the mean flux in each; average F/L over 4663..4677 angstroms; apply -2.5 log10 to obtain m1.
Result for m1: 0.06 mag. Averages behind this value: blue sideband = 3.3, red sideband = 3.38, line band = 3.14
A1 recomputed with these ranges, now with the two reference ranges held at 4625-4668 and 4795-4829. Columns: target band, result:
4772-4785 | 0.11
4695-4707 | 0.80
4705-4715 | 0.35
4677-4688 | 0.28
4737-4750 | -0.32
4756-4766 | -0.23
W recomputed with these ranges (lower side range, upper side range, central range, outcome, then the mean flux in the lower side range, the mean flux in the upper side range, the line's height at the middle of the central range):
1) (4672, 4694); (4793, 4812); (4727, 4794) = -0.3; 3.23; 3.54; 3.43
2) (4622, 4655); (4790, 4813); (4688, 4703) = 1.1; 3.27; 3.54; 3.37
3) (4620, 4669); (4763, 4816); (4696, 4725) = 0.8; 3.26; 3.49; 3.36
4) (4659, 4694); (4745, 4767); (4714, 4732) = 0.2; 3.18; 3.52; 3.38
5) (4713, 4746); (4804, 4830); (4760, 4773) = 0.1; 3.38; 3.56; 3.46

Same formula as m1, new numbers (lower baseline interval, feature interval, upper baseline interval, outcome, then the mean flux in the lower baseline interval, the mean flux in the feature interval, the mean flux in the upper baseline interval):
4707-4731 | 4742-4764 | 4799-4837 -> -0.04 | 3.33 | 3.54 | 3.54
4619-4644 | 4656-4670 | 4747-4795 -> 0.06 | 3.31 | 3.16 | 3.49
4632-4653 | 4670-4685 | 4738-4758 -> 0.03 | 3.23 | 3.23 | 3.53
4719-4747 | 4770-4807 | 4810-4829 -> 0.01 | 3.4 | 3.47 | 3.56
